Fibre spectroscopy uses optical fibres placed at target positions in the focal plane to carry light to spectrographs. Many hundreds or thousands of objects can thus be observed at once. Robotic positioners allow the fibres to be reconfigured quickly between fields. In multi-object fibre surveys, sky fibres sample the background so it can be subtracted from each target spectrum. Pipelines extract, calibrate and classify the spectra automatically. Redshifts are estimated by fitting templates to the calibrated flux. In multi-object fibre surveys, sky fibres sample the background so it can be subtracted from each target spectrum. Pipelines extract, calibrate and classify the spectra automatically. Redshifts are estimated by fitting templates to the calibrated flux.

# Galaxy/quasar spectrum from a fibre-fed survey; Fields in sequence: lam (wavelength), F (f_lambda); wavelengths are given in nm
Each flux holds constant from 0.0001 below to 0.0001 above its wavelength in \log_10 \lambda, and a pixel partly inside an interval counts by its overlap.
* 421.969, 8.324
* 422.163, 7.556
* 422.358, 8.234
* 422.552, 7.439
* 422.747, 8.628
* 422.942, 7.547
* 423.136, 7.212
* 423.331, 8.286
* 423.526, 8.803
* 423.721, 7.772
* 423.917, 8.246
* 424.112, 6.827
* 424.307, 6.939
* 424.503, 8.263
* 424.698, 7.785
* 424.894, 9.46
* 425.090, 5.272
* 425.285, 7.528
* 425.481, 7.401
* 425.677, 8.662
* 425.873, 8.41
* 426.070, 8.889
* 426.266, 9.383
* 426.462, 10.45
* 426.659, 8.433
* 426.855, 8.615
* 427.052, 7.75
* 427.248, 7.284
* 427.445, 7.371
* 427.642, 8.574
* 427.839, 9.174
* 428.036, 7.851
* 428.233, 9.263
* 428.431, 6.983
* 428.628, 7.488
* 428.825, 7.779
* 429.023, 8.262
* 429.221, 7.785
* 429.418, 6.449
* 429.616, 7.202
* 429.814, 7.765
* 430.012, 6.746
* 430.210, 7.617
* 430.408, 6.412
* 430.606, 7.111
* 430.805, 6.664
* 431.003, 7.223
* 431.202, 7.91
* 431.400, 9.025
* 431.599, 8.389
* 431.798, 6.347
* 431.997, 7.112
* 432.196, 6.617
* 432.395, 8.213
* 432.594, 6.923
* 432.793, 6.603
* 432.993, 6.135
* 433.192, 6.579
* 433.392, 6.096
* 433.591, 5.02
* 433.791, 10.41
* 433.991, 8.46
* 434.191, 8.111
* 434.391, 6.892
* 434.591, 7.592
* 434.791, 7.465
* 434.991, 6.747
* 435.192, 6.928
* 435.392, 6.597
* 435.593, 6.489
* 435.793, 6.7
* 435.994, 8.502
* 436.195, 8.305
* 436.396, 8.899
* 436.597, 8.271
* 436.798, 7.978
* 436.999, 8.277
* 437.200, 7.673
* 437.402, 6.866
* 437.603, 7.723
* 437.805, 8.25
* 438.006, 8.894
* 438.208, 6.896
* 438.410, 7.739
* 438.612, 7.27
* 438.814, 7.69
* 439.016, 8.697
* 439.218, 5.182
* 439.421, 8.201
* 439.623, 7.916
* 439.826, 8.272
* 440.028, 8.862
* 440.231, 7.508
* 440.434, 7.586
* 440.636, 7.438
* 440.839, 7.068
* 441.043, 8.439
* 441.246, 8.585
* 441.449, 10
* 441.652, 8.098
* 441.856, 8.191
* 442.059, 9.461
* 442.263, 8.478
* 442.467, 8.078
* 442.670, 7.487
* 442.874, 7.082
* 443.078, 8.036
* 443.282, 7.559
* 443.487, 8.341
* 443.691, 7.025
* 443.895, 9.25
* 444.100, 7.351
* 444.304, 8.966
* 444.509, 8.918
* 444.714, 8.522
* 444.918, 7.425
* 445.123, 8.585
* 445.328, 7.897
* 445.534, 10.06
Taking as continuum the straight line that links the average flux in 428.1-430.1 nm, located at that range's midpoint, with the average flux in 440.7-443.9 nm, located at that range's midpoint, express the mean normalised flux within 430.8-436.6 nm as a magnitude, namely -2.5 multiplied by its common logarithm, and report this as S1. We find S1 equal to 0.059 mag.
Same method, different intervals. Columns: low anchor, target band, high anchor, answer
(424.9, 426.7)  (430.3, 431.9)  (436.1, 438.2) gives 0.11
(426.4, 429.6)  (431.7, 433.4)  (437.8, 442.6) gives 0.19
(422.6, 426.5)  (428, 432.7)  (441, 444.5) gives 0.09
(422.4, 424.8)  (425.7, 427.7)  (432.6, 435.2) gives -0.12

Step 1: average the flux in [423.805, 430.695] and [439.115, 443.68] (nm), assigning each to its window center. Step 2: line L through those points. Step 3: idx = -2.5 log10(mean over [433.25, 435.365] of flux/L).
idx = 0.08 mag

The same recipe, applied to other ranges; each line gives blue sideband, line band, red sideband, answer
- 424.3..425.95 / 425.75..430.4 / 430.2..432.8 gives -0.06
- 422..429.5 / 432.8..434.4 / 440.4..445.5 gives 0.13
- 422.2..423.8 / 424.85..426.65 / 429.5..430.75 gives -0.10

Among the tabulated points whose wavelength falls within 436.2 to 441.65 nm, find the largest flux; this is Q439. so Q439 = 10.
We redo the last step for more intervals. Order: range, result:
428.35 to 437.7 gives 10.41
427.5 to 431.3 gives 9.263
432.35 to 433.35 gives 8.213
